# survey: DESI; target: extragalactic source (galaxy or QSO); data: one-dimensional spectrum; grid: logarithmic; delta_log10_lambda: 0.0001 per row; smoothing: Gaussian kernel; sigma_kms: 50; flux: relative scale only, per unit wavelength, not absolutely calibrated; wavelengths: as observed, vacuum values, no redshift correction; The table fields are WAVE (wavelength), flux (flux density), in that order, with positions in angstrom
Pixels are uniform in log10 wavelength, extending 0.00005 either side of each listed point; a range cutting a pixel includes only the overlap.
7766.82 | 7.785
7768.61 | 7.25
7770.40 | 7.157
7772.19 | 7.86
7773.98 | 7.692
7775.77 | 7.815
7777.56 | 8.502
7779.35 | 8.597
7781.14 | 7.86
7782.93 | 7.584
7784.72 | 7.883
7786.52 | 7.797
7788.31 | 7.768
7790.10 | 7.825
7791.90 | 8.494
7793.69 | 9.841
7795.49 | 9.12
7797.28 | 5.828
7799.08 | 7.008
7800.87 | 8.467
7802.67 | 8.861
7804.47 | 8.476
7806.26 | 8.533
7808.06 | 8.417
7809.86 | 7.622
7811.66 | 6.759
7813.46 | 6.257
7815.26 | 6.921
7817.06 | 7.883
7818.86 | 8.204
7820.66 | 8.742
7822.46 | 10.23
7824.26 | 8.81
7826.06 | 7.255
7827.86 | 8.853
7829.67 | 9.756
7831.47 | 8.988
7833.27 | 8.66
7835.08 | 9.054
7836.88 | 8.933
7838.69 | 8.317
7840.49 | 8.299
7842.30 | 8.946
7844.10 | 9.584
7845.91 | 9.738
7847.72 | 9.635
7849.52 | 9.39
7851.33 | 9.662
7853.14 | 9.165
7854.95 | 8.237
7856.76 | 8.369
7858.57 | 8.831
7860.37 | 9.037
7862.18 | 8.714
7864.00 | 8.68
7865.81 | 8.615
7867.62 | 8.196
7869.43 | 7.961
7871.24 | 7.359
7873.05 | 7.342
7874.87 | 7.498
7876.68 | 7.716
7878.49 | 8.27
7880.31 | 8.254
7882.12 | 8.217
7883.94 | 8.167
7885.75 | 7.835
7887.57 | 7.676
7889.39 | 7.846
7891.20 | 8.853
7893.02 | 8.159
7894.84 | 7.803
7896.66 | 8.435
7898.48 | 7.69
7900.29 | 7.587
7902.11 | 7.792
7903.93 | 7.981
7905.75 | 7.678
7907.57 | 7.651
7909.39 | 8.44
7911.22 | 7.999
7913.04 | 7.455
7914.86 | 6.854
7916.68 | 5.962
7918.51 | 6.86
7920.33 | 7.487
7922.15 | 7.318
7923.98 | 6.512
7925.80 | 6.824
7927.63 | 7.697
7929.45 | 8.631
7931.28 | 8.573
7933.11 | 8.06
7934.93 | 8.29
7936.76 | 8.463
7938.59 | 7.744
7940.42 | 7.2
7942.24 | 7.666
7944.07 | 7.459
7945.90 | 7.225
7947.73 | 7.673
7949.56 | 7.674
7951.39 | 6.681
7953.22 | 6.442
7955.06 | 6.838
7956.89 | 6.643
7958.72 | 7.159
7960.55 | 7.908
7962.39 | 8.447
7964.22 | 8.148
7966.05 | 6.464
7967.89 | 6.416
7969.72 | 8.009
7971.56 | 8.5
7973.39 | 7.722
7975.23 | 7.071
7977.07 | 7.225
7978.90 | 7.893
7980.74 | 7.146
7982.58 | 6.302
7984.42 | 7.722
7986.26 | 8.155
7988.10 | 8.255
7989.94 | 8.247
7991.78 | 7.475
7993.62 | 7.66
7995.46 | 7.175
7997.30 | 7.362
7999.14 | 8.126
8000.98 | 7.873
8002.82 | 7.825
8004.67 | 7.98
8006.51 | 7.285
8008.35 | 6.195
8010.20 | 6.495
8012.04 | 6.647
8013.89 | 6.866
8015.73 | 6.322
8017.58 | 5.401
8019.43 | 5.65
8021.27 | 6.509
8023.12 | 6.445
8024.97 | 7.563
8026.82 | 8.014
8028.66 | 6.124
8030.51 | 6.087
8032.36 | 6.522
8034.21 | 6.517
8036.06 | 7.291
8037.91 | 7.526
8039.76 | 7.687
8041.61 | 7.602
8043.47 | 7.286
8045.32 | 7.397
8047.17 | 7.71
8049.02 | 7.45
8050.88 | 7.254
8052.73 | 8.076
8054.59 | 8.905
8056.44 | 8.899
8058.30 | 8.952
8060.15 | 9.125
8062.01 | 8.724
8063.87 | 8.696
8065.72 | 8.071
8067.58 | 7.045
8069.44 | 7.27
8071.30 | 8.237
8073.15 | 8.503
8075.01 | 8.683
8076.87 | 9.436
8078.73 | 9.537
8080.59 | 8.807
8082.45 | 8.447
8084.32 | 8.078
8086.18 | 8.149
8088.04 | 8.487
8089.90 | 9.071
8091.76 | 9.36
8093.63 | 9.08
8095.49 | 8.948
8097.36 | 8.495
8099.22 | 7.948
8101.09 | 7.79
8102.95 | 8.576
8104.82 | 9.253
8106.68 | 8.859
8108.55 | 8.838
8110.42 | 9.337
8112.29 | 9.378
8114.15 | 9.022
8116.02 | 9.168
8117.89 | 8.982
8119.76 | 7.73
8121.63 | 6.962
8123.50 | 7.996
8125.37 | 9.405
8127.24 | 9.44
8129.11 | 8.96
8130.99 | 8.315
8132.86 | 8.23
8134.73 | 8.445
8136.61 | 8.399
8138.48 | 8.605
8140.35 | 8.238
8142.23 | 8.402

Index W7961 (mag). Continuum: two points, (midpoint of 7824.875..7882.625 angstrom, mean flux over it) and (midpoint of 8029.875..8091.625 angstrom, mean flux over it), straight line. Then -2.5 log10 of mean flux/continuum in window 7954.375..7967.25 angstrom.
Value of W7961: 0.13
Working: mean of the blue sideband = 8.61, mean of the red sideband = 8.07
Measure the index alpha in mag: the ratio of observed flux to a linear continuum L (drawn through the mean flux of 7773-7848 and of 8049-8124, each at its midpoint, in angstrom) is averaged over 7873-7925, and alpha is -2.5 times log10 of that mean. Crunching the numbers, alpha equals 0.09 mag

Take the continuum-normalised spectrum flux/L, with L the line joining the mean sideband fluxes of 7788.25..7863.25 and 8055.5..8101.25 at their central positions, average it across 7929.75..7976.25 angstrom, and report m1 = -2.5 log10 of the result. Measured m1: 0.13 mag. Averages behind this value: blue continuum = 8.52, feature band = 7.55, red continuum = 8.57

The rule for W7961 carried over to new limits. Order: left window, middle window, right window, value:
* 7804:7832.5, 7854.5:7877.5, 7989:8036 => -0.04 mag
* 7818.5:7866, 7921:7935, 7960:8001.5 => 0.06 mag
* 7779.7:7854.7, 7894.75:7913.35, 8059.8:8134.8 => 0.08 mag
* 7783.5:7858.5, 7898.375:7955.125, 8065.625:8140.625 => 0.13 mag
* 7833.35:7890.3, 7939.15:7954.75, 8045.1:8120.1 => 0.18 mag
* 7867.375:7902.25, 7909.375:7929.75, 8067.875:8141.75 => 0.11 mag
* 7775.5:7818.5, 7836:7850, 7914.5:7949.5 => -0.17 mag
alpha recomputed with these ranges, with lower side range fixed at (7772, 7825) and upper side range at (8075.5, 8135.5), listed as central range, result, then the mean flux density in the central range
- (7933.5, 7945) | 0.07 mag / 7.82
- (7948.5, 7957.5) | 0.22 mag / 6.87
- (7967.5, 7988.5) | 0.12 mag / 7.54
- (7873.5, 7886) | 0.03 mag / 7.98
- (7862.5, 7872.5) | 0.00 mag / 8.16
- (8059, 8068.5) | 0.03 mag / 8.35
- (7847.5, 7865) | -0.10 mag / 8.94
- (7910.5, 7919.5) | 0.18 mag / 7.01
